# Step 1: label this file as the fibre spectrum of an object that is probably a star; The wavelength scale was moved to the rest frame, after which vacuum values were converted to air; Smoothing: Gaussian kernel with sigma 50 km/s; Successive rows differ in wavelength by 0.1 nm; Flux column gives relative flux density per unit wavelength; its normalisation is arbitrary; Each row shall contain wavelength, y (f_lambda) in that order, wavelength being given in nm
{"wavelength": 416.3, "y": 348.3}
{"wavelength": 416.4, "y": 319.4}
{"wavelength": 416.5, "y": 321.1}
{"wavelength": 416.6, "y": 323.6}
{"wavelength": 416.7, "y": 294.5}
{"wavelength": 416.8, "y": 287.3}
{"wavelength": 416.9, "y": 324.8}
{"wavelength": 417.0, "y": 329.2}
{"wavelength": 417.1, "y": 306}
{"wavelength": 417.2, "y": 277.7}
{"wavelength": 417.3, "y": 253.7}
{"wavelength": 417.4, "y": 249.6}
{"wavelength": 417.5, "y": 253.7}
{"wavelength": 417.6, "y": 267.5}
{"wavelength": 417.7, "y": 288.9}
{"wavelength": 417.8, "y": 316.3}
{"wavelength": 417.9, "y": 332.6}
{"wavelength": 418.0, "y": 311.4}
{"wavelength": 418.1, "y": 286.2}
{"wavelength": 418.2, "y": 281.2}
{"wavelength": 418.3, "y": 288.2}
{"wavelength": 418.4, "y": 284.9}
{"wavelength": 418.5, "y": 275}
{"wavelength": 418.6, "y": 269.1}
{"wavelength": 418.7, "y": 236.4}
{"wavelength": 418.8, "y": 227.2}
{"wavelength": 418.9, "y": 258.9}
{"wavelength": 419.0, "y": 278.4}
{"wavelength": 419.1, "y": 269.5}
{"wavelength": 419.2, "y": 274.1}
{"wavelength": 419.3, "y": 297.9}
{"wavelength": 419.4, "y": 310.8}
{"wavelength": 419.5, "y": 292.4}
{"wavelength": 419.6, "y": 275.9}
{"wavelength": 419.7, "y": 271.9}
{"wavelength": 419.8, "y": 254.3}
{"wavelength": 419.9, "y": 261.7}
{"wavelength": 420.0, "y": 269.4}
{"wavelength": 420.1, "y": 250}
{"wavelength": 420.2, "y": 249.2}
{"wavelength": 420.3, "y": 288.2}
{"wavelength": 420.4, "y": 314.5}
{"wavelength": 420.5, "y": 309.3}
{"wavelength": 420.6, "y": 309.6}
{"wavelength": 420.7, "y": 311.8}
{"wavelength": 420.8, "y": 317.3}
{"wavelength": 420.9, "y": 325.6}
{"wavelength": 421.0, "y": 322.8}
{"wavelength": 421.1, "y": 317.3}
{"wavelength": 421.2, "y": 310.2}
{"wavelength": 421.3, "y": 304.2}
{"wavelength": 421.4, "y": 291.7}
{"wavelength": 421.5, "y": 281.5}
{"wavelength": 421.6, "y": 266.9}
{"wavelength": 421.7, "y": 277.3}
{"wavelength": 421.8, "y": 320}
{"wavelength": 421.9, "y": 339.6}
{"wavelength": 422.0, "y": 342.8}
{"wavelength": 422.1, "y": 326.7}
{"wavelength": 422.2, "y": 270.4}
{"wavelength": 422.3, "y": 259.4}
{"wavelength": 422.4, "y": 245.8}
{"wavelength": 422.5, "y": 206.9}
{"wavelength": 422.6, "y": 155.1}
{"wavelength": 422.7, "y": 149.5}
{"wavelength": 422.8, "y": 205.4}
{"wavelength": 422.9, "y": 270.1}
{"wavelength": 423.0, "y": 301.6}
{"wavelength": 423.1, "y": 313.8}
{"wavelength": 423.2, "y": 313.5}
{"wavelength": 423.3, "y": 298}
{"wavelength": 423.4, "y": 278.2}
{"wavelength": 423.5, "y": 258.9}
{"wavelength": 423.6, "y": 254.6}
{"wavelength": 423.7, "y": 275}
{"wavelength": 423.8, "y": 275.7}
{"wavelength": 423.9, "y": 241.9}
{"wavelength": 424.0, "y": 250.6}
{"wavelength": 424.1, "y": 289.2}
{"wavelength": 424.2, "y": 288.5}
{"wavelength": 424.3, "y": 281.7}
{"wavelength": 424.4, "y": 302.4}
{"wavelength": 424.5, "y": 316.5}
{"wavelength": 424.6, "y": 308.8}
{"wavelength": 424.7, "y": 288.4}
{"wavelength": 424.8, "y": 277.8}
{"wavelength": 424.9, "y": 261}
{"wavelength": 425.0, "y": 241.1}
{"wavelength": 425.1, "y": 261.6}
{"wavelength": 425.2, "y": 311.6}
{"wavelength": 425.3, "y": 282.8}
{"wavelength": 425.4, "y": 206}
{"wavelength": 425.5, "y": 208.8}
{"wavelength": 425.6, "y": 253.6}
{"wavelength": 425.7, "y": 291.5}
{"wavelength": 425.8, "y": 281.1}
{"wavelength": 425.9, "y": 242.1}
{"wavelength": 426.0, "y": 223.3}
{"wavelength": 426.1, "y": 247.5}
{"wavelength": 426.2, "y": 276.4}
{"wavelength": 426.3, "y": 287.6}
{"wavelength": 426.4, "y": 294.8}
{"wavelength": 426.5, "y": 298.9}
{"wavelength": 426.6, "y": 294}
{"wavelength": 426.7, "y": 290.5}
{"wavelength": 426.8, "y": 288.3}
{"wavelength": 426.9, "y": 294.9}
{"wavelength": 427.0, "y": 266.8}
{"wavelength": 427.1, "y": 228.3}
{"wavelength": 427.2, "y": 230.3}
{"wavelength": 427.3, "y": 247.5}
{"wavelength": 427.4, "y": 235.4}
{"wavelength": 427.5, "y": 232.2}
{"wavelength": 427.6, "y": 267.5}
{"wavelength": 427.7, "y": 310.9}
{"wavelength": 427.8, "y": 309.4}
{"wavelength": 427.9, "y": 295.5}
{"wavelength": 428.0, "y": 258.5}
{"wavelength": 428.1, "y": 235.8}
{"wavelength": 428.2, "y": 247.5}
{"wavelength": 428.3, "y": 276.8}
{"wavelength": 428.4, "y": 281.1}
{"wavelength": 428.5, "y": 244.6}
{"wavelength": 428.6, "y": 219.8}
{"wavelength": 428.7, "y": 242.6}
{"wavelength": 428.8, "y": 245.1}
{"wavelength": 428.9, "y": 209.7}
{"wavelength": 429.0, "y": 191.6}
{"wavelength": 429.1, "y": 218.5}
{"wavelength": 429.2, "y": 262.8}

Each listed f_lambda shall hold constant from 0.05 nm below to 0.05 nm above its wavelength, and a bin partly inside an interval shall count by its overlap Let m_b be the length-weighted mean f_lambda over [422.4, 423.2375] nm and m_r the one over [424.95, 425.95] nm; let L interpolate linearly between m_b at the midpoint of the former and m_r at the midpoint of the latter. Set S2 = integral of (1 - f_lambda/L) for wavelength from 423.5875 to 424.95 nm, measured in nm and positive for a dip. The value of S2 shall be -0.17 nm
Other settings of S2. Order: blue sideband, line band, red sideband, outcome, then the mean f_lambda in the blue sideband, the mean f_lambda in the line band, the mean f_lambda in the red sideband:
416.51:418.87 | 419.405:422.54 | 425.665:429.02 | -0.144 nm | 286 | 290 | 262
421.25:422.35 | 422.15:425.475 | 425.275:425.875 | 0.100 nm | 298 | 264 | 252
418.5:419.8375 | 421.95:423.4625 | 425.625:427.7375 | 0.039 nm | 271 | 262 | 268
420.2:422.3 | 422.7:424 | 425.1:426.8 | 0.092 nm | 305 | 268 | 269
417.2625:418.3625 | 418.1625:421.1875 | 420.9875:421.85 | 0.087 nm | 285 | 283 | 298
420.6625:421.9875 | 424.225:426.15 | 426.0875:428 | 0.114 nm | 308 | 268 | 274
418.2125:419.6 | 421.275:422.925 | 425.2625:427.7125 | 0.028 nm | 274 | 265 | 262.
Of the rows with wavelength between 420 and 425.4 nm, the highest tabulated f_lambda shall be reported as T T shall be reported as 342.8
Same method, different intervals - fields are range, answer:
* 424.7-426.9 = 311.6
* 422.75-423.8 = 313.8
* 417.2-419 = 332.6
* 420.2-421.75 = 325.6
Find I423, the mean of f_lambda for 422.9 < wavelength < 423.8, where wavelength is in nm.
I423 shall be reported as 285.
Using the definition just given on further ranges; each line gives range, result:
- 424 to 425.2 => 283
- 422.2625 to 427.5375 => 264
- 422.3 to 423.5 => 250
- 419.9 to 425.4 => 280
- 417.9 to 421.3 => 286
